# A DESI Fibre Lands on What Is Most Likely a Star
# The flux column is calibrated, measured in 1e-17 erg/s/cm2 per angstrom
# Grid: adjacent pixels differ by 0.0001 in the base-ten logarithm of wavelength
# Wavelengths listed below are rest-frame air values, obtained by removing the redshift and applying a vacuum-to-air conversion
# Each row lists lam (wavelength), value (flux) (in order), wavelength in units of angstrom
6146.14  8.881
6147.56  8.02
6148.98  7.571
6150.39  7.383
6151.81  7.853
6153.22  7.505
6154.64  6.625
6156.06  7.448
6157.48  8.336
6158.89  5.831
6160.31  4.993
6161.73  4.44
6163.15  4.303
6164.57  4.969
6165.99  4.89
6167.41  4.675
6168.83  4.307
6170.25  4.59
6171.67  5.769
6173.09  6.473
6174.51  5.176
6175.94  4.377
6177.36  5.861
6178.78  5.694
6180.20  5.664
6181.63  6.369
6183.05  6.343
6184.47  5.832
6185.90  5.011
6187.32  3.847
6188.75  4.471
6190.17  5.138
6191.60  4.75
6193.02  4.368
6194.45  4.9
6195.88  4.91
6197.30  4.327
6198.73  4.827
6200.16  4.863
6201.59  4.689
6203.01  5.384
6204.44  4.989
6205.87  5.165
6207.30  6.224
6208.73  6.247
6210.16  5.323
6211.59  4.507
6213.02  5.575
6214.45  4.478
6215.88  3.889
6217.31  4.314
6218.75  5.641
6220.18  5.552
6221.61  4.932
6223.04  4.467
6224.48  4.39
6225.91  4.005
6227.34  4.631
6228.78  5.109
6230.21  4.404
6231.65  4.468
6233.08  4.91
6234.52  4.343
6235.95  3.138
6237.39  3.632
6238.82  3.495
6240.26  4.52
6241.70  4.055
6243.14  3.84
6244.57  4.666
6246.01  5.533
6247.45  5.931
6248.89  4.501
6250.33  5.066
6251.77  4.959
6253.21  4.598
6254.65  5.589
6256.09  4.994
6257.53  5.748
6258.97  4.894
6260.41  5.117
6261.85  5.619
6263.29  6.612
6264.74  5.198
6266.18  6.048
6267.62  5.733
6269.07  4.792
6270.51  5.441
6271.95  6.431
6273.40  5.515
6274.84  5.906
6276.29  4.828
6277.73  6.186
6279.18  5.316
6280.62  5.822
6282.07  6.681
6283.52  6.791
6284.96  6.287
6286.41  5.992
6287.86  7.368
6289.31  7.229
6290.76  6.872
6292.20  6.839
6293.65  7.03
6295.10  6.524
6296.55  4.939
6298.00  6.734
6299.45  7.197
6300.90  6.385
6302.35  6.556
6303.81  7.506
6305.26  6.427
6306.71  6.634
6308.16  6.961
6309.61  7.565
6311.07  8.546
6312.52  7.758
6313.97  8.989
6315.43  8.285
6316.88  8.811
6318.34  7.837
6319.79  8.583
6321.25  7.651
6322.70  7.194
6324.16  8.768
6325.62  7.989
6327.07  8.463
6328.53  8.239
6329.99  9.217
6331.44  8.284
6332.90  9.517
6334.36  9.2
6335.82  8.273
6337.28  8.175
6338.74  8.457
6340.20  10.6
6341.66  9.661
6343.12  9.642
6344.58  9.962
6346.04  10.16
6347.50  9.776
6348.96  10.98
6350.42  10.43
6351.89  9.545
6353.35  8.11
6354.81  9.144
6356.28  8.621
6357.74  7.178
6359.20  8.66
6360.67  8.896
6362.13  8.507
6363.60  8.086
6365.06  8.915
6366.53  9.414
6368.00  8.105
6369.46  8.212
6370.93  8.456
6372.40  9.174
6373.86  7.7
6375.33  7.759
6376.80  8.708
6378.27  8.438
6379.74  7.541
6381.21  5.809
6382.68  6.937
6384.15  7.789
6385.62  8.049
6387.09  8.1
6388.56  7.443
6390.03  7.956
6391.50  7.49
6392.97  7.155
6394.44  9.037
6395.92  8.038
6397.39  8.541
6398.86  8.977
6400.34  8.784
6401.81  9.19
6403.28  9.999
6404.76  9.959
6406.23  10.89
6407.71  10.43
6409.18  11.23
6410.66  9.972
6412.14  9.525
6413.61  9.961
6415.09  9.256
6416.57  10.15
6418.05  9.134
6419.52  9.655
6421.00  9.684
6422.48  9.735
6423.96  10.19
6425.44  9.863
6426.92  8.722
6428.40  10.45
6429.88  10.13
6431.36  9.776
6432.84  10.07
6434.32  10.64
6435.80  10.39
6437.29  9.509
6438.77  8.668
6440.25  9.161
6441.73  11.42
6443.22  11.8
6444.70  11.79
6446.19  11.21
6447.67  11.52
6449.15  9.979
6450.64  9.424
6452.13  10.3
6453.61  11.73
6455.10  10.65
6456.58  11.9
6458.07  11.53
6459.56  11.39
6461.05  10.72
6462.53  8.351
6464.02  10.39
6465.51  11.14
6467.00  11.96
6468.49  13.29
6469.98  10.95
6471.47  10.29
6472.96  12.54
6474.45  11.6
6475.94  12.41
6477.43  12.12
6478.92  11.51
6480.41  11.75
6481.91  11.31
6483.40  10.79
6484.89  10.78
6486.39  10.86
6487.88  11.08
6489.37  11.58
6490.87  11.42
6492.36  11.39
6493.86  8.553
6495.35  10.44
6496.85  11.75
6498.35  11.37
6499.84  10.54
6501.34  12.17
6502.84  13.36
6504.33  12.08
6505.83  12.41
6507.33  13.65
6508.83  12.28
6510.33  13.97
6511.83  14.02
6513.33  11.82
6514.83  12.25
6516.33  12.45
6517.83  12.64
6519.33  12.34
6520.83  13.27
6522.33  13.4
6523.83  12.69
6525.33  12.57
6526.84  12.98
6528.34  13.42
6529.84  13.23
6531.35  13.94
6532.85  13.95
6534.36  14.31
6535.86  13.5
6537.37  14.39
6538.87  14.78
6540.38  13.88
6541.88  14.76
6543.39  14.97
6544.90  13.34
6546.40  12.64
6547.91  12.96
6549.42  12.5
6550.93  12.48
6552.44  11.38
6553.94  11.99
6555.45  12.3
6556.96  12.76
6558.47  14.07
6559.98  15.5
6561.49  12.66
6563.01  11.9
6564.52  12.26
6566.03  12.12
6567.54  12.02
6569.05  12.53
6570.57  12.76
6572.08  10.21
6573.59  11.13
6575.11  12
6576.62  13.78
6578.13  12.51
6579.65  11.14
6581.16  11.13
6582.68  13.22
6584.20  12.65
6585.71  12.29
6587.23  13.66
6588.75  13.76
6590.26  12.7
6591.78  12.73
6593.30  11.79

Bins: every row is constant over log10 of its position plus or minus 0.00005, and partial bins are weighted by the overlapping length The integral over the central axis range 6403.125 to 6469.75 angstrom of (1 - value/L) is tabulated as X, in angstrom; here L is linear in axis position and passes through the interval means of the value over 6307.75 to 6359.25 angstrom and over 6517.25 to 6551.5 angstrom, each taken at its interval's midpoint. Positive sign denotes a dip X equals 4.6 angstrom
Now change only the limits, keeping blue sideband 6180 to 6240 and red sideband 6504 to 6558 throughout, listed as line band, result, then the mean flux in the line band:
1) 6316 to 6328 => -0.7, 8.17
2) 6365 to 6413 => 4.4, 8.6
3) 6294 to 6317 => 0.4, 7.19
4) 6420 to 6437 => 0.9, 9.95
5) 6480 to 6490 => 0.7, 11.1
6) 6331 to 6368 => -3.0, 9.11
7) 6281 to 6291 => 0.1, 6.7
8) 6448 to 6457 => 0.4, 10.7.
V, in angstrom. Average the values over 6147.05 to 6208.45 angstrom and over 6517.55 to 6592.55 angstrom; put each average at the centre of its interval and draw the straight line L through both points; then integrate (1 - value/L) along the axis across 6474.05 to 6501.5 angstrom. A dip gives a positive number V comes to 0.9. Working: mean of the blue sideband 5.56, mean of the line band 11.2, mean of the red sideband 12.9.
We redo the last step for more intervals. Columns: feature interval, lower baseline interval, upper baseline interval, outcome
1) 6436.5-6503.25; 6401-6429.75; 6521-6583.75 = 0.2 angstrom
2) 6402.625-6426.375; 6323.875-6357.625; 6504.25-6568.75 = 1.5 angstrom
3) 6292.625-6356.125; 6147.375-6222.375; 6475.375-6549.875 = 1.5 angstrom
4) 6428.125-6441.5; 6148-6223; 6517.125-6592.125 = 0.7 angstrom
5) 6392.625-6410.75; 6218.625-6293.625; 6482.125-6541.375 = -0.1 angstrom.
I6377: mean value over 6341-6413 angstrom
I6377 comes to 8.8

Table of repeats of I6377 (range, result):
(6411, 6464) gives 10.2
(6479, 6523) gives 11.9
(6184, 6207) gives 4.86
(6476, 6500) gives 11.1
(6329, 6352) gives 9.48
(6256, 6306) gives 6.12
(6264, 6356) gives 7.6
